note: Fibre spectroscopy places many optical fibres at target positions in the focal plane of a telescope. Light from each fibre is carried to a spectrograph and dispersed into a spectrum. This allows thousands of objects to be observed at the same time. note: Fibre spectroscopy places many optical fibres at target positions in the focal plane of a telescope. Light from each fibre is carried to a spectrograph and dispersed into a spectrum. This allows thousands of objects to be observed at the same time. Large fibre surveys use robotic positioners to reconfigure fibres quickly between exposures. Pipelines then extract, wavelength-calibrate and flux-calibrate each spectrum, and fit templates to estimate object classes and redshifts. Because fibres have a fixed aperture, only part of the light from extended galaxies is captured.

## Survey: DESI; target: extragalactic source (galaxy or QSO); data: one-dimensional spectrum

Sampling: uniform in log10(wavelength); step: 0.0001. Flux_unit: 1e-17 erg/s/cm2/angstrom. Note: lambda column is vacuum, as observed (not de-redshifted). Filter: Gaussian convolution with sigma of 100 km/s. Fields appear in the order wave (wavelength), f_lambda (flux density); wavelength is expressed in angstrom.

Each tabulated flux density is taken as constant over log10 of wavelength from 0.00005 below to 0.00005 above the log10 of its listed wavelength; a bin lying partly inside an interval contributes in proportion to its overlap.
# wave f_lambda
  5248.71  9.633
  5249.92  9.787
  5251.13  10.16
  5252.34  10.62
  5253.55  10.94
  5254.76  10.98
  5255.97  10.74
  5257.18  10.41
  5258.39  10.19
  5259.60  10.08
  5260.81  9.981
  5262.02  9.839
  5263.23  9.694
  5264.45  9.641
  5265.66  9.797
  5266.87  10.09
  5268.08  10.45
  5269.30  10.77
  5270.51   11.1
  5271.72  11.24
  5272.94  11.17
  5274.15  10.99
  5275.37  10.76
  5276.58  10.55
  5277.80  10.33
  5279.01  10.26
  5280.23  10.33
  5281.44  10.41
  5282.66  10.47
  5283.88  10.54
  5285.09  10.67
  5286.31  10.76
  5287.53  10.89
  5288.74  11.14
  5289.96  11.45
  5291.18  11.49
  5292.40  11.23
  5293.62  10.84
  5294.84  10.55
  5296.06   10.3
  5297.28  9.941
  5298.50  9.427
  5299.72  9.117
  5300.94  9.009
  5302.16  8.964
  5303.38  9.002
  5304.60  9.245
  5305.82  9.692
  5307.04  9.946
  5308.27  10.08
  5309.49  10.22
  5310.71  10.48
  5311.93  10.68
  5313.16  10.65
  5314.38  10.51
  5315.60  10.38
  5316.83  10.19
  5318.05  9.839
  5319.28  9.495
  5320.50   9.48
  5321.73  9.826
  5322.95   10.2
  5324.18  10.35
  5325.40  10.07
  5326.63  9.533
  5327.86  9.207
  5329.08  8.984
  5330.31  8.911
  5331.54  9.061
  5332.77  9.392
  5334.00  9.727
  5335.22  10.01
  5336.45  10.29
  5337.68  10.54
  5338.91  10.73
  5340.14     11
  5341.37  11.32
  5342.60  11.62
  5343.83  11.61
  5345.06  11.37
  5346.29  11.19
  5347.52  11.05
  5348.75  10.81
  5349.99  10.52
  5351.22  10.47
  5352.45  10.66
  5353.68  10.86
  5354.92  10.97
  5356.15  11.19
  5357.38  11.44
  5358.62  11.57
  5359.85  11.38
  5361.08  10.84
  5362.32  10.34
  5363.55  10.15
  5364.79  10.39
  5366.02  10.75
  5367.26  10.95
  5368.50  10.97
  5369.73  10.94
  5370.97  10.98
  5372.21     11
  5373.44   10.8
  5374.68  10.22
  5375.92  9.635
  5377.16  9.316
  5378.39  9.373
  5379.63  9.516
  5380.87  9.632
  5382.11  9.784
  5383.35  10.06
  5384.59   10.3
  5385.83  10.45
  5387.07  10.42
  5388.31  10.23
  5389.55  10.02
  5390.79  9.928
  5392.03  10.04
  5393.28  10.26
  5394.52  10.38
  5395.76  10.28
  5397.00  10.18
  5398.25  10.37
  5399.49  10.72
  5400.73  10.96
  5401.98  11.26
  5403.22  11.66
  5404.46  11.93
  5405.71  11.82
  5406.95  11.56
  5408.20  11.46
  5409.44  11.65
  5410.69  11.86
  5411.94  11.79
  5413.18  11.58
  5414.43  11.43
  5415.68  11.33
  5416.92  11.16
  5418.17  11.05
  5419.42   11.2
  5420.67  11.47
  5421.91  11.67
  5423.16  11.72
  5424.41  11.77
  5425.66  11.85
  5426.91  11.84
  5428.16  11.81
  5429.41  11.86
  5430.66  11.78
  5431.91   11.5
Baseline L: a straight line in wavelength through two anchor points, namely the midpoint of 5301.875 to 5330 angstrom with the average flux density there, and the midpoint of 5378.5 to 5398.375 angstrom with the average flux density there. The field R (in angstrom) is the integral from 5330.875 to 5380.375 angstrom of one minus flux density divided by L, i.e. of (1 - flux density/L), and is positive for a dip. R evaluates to -3.12 angstrom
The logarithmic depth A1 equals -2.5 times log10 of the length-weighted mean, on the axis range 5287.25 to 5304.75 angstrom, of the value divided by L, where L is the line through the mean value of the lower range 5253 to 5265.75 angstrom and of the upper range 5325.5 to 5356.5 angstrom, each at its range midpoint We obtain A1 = 0.01 mag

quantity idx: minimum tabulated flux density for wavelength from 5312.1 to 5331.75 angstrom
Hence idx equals 8.911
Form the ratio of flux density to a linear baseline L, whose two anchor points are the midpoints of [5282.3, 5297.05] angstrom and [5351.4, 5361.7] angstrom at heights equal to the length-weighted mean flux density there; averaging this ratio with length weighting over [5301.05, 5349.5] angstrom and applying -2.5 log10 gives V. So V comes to 0.087 mag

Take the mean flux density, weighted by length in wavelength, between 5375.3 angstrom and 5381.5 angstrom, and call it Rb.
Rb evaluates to 9.5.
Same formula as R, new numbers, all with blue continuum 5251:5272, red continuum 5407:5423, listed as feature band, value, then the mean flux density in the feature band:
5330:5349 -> 0.7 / 10.6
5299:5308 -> 1.1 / 9.31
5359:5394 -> 2.8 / 10.3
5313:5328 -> 1.1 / 9.98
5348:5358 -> 0.1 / 10.9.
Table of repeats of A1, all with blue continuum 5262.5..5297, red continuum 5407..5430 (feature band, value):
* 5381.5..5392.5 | 0.12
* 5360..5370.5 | 0.05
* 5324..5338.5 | 0.14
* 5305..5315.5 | 0.06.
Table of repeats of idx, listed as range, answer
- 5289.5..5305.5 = 8.964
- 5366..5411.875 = 9.316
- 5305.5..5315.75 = 9.692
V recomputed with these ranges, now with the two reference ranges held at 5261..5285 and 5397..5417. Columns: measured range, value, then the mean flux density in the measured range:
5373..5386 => 0.13 mag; 9.88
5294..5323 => 0.08 mag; 9.89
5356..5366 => 0.02 mag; 10.9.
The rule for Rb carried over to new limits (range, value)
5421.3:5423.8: 11.7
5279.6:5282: 10.4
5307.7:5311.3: 10.3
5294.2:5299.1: 10.1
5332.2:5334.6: 9.55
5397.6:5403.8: 11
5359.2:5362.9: 10.9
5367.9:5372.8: 11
